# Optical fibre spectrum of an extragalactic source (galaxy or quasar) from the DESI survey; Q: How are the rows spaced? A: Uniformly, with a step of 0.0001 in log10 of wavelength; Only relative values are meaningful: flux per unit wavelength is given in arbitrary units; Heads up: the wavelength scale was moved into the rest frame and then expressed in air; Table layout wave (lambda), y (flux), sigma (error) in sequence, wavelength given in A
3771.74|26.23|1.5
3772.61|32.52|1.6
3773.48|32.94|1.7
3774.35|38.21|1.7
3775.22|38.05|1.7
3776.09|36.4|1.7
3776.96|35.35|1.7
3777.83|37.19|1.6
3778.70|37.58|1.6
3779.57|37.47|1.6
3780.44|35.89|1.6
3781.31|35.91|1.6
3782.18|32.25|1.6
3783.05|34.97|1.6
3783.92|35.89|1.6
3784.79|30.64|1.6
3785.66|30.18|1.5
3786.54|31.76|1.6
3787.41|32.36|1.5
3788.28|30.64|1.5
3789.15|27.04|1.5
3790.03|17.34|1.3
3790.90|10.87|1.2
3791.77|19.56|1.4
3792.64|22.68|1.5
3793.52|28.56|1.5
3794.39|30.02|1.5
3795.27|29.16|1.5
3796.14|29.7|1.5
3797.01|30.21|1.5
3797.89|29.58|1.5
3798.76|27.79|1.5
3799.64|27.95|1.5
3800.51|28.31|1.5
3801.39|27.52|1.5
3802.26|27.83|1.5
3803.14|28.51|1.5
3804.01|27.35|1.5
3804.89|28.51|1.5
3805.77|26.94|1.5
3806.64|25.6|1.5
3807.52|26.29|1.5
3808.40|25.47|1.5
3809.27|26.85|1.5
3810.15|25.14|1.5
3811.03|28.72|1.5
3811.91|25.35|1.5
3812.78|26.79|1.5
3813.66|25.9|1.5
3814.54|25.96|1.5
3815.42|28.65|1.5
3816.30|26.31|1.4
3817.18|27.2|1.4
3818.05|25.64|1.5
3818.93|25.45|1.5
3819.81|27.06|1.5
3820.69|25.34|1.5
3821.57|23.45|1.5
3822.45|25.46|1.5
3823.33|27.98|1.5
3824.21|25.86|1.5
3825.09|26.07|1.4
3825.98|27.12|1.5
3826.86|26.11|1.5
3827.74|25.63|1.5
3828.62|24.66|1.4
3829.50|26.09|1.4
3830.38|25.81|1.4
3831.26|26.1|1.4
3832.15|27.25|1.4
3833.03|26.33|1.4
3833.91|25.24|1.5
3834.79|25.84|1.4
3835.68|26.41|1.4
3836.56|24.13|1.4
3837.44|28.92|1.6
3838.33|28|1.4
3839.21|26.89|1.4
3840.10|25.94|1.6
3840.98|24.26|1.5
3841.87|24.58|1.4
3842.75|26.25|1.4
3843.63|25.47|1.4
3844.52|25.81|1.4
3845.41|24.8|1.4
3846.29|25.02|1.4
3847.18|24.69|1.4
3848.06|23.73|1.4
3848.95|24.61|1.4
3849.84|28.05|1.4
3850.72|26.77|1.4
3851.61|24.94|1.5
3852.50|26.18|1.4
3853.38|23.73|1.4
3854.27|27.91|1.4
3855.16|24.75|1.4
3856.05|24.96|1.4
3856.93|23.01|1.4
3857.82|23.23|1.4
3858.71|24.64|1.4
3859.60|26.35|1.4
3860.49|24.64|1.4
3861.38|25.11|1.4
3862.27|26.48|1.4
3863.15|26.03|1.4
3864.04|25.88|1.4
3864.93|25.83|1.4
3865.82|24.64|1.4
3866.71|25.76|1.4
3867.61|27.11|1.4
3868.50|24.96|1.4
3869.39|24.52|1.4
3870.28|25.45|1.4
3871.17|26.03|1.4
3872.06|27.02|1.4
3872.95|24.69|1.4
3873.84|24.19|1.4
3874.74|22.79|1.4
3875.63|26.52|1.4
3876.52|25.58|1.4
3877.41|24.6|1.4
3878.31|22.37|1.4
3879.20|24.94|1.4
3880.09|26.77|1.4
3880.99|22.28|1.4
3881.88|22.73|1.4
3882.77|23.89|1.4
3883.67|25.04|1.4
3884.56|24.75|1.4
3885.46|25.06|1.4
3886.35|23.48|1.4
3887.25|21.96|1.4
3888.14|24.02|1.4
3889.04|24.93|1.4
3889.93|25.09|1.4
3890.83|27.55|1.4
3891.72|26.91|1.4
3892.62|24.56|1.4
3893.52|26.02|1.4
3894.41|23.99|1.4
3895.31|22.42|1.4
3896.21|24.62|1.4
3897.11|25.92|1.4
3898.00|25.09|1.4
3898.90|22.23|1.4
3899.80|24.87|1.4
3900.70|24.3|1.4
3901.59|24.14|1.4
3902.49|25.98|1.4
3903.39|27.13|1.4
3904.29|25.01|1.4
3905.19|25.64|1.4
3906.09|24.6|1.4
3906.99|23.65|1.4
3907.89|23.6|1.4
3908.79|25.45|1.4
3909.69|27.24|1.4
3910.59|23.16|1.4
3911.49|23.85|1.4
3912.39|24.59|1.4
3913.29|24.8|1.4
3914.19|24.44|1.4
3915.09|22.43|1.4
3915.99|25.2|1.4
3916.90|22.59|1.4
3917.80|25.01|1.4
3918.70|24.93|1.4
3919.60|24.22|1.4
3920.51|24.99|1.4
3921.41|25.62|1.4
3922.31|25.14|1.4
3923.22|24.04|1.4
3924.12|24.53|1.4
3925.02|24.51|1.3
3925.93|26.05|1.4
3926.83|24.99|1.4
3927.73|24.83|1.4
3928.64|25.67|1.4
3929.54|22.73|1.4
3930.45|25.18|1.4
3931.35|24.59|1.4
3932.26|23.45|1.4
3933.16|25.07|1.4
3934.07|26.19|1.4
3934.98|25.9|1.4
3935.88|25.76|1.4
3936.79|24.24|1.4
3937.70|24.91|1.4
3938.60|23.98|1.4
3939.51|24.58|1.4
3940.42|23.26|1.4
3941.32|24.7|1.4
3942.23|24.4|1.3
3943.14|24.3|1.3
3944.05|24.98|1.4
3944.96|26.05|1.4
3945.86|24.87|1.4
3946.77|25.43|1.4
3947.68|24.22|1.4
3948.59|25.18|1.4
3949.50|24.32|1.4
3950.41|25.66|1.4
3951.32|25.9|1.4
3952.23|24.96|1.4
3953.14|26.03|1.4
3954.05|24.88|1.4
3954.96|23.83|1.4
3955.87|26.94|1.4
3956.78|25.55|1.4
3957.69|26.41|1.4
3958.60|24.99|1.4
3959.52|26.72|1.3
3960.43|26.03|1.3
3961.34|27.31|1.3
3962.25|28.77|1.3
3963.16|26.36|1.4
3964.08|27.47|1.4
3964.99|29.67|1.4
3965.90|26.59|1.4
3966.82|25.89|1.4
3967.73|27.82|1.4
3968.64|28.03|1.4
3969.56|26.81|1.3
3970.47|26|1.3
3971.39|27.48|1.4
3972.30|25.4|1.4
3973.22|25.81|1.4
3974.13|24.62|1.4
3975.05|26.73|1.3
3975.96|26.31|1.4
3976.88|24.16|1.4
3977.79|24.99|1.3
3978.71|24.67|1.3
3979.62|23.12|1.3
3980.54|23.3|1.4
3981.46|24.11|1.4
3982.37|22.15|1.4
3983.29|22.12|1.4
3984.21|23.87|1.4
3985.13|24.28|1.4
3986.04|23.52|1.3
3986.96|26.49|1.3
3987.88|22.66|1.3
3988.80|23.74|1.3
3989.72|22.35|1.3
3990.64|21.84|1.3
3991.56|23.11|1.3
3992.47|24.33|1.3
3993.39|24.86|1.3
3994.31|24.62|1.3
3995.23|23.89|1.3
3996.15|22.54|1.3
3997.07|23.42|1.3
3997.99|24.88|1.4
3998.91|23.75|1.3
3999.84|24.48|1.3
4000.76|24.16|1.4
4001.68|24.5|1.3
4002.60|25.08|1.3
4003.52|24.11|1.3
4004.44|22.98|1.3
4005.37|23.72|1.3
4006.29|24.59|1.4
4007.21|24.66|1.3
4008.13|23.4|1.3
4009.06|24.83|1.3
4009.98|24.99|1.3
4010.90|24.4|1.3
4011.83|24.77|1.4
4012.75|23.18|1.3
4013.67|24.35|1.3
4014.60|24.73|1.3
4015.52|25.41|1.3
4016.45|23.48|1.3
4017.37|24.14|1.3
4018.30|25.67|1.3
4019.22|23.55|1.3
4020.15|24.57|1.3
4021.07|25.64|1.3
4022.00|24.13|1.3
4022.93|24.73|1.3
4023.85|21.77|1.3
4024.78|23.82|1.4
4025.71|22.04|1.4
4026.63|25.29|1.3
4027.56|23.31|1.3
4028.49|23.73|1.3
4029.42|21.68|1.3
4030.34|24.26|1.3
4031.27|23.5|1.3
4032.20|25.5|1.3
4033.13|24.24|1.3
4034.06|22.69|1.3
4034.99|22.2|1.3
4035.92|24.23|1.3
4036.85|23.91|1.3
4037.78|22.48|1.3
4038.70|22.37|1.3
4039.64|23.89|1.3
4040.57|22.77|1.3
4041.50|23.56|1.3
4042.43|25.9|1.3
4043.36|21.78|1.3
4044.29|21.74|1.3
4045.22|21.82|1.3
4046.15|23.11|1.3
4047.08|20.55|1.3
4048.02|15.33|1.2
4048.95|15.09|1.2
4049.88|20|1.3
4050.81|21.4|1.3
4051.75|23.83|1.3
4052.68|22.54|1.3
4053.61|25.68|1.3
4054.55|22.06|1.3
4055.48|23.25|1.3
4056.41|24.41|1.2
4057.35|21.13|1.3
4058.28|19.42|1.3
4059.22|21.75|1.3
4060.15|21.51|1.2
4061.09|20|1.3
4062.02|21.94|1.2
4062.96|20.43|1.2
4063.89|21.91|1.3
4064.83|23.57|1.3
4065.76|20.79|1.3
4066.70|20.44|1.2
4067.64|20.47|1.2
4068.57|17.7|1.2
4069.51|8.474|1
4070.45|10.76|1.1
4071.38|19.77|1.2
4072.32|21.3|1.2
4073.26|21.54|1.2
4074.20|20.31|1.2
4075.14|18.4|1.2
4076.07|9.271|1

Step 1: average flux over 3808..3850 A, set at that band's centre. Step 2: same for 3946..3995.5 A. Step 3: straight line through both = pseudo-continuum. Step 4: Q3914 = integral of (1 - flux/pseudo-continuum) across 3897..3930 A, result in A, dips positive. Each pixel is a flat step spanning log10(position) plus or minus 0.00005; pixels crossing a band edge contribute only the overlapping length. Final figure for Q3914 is 1.12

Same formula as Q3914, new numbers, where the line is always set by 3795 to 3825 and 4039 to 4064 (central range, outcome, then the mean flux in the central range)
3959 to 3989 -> -2.70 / 25.6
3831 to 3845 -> 0.18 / 26.1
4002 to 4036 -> -2.41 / 24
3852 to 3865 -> 0.37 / 25.2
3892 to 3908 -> 0.23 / 24.7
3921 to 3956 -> -1.00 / 24.9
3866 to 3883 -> 0.51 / 24.9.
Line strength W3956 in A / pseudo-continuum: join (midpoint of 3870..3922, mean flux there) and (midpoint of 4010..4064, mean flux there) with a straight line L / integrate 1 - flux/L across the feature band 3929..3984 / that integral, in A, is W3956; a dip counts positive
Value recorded -3.35 A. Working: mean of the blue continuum 24.7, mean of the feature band 25.4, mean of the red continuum 22.9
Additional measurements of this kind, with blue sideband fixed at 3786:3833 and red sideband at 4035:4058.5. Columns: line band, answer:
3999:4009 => -0.55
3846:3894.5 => 0.68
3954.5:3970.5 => -2.07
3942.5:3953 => -0.50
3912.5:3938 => -0.35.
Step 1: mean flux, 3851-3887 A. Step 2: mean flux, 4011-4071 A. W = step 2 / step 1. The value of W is 0.9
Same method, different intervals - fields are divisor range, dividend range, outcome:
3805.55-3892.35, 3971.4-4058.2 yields 0.92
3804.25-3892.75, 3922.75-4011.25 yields 0.97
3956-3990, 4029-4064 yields 0.87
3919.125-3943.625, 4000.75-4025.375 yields 0.98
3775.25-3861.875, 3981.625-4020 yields 0.88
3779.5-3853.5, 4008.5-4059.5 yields 0.86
